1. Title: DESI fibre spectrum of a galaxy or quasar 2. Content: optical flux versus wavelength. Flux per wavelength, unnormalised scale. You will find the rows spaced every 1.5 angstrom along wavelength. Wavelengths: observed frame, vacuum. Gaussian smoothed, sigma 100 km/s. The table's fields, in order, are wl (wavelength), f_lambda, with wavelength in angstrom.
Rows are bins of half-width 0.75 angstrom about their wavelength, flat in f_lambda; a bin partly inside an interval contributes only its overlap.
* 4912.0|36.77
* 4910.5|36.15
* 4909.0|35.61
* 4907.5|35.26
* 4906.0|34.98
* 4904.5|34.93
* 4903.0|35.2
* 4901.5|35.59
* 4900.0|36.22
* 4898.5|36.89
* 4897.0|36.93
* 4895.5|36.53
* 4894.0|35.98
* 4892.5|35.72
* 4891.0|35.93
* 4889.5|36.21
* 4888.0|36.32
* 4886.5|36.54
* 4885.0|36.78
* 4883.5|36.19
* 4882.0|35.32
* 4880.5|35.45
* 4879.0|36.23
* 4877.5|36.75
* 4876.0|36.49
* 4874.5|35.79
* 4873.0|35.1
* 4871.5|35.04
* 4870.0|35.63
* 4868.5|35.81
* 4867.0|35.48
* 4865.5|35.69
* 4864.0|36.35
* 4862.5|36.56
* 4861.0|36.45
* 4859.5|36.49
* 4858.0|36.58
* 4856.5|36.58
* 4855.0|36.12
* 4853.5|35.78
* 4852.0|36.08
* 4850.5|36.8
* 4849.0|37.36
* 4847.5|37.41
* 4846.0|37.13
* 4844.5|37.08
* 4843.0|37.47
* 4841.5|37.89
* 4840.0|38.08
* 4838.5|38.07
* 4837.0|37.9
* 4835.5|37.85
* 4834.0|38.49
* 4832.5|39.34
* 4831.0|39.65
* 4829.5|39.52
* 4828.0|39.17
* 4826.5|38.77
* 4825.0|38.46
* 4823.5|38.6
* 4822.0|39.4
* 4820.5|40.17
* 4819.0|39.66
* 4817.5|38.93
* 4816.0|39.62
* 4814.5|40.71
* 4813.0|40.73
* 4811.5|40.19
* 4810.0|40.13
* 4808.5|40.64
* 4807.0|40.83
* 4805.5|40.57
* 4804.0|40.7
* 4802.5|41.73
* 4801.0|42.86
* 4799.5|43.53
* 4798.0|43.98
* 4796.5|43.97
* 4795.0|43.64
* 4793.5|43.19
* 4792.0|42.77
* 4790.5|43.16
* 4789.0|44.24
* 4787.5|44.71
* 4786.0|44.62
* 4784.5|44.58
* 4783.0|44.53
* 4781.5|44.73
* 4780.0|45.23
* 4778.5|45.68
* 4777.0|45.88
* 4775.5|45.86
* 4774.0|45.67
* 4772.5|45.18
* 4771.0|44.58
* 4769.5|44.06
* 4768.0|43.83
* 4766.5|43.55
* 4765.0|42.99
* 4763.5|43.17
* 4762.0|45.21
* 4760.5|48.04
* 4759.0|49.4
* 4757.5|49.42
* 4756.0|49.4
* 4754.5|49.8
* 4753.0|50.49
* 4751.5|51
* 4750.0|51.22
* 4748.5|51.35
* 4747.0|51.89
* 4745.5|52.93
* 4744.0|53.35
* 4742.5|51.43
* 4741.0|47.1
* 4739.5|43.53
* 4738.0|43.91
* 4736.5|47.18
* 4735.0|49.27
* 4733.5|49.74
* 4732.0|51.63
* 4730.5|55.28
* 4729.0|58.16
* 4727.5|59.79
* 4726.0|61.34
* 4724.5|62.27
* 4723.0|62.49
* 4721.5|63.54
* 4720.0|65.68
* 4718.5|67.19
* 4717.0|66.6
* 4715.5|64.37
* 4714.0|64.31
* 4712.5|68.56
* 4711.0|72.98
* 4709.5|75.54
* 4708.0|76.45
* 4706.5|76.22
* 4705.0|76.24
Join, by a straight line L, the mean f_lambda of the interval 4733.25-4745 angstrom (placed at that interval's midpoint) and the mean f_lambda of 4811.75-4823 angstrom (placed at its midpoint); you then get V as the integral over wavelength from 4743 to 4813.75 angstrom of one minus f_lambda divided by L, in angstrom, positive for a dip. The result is -2.0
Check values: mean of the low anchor 48.2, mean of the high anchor 39.9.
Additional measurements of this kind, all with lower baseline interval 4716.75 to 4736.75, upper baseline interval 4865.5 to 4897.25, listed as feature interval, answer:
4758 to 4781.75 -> 3.2 angstrom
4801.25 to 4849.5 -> 5.5 angstrom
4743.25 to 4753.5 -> 0.7 angstrom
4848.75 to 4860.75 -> 1.0 angstrom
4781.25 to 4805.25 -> 2.7 angstrom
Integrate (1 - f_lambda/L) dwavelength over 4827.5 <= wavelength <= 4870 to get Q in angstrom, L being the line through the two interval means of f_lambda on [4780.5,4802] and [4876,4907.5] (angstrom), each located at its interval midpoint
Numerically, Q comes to 2.3 angstrom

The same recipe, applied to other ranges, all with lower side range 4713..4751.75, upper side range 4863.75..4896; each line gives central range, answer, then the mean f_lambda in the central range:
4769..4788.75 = 1.8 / 45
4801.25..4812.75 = 1.2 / 40.8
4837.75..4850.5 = 1.0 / 37.5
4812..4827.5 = 1.6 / 39.5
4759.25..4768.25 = 1.2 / 44.8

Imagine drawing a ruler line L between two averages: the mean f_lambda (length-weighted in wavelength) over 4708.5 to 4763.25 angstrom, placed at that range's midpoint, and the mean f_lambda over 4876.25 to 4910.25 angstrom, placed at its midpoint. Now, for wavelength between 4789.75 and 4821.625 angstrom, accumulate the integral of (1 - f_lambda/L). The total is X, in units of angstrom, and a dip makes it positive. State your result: 3.7 angstrom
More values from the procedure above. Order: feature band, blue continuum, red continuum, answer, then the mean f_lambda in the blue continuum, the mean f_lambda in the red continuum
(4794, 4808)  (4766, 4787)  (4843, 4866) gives -0.04 angstrom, 44.9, 36.6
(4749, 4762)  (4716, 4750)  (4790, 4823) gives 0.35 angstrom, 55.2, 41.4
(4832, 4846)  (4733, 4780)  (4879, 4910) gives 0.92 angstrom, 47.6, 35.9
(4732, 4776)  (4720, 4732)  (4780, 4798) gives 4.26 angstrom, 60.2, 44.1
